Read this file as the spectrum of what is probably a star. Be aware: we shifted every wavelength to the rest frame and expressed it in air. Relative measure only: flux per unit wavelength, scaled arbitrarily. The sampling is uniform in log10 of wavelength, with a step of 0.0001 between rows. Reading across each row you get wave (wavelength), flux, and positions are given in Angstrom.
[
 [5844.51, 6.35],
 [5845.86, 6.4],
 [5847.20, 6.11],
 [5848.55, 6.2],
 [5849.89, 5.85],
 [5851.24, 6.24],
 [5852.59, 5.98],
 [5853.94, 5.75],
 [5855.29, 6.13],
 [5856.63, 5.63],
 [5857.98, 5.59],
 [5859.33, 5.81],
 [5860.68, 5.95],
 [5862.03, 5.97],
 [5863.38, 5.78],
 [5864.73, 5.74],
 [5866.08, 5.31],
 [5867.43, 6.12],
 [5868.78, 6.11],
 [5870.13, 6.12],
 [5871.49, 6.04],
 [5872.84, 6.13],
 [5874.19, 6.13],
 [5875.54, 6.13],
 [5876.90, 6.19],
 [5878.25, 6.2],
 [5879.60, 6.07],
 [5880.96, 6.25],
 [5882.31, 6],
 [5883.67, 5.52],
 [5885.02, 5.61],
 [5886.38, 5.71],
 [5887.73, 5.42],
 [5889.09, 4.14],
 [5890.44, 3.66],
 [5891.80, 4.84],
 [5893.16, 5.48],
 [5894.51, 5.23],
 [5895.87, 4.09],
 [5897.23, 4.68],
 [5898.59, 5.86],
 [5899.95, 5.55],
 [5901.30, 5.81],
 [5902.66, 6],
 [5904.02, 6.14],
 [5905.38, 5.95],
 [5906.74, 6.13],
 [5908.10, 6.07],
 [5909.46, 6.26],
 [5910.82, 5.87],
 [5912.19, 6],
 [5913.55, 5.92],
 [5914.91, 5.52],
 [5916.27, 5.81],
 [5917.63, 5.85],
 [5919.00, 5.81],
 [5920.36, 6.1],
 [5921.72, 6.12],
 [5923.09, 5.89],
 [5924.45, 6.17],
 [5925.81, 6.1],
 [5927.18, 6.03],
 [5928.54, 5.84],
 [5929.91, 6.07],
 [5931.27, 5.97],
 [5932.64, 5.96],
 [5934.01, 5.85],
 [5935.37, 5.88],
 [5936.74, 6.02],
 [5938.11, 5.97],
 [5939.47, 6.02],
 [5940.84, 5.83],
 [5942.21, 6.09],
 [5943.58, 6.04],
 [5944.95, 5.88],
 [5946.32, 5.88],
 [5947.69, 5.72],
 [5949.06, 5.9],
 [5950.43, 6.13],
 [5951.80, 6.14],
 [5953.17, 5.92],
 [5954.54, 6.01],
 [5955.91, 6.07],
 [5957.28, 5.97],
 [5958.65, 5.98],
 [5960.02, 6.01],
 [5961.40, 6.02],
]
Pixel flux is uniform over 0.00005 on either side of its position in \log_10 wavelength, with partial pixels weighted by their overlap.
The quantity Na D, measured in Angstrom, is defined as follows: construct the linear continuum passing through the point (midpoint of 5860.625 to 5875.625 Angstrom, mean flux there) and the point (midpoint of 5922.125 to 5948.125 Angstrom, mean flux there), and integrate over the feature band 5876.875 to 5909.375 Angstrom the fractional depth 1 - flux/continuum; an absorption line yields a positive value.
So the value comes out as 2.36 Angstrom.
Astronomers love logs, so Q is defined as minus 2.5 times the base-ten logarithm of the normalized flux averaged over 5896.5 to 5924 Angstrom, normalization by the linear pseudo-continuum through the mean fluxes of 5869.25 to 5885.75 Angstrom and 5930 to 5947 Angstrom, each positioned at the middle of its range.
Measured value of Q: 0.02 mag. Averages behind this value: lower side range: 6.03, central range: 5.87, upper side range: 5.95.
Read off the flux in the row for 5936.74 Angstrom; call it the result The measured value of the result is 6.02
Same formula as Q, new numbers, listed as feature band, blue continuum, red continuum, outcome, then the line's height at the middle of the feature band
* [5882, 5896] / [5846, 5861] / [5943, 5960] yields 0.17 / 5.96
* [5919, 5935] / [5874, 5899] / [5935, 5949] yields -0.04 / 5.79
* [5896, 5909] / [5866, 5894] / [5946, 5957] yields 0.01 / 5.77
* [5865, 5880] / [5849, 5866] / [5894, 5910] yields -0.05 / 5.78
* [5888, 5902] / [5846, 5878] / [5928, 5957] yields 0.20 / 5.97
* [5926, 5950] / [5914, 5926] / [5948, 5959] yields 0.01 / 5.97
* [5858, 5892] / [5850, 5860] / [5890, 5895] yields -0.08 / 5.32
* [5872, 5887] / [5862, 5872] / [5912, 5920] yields -0.02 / 5.87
